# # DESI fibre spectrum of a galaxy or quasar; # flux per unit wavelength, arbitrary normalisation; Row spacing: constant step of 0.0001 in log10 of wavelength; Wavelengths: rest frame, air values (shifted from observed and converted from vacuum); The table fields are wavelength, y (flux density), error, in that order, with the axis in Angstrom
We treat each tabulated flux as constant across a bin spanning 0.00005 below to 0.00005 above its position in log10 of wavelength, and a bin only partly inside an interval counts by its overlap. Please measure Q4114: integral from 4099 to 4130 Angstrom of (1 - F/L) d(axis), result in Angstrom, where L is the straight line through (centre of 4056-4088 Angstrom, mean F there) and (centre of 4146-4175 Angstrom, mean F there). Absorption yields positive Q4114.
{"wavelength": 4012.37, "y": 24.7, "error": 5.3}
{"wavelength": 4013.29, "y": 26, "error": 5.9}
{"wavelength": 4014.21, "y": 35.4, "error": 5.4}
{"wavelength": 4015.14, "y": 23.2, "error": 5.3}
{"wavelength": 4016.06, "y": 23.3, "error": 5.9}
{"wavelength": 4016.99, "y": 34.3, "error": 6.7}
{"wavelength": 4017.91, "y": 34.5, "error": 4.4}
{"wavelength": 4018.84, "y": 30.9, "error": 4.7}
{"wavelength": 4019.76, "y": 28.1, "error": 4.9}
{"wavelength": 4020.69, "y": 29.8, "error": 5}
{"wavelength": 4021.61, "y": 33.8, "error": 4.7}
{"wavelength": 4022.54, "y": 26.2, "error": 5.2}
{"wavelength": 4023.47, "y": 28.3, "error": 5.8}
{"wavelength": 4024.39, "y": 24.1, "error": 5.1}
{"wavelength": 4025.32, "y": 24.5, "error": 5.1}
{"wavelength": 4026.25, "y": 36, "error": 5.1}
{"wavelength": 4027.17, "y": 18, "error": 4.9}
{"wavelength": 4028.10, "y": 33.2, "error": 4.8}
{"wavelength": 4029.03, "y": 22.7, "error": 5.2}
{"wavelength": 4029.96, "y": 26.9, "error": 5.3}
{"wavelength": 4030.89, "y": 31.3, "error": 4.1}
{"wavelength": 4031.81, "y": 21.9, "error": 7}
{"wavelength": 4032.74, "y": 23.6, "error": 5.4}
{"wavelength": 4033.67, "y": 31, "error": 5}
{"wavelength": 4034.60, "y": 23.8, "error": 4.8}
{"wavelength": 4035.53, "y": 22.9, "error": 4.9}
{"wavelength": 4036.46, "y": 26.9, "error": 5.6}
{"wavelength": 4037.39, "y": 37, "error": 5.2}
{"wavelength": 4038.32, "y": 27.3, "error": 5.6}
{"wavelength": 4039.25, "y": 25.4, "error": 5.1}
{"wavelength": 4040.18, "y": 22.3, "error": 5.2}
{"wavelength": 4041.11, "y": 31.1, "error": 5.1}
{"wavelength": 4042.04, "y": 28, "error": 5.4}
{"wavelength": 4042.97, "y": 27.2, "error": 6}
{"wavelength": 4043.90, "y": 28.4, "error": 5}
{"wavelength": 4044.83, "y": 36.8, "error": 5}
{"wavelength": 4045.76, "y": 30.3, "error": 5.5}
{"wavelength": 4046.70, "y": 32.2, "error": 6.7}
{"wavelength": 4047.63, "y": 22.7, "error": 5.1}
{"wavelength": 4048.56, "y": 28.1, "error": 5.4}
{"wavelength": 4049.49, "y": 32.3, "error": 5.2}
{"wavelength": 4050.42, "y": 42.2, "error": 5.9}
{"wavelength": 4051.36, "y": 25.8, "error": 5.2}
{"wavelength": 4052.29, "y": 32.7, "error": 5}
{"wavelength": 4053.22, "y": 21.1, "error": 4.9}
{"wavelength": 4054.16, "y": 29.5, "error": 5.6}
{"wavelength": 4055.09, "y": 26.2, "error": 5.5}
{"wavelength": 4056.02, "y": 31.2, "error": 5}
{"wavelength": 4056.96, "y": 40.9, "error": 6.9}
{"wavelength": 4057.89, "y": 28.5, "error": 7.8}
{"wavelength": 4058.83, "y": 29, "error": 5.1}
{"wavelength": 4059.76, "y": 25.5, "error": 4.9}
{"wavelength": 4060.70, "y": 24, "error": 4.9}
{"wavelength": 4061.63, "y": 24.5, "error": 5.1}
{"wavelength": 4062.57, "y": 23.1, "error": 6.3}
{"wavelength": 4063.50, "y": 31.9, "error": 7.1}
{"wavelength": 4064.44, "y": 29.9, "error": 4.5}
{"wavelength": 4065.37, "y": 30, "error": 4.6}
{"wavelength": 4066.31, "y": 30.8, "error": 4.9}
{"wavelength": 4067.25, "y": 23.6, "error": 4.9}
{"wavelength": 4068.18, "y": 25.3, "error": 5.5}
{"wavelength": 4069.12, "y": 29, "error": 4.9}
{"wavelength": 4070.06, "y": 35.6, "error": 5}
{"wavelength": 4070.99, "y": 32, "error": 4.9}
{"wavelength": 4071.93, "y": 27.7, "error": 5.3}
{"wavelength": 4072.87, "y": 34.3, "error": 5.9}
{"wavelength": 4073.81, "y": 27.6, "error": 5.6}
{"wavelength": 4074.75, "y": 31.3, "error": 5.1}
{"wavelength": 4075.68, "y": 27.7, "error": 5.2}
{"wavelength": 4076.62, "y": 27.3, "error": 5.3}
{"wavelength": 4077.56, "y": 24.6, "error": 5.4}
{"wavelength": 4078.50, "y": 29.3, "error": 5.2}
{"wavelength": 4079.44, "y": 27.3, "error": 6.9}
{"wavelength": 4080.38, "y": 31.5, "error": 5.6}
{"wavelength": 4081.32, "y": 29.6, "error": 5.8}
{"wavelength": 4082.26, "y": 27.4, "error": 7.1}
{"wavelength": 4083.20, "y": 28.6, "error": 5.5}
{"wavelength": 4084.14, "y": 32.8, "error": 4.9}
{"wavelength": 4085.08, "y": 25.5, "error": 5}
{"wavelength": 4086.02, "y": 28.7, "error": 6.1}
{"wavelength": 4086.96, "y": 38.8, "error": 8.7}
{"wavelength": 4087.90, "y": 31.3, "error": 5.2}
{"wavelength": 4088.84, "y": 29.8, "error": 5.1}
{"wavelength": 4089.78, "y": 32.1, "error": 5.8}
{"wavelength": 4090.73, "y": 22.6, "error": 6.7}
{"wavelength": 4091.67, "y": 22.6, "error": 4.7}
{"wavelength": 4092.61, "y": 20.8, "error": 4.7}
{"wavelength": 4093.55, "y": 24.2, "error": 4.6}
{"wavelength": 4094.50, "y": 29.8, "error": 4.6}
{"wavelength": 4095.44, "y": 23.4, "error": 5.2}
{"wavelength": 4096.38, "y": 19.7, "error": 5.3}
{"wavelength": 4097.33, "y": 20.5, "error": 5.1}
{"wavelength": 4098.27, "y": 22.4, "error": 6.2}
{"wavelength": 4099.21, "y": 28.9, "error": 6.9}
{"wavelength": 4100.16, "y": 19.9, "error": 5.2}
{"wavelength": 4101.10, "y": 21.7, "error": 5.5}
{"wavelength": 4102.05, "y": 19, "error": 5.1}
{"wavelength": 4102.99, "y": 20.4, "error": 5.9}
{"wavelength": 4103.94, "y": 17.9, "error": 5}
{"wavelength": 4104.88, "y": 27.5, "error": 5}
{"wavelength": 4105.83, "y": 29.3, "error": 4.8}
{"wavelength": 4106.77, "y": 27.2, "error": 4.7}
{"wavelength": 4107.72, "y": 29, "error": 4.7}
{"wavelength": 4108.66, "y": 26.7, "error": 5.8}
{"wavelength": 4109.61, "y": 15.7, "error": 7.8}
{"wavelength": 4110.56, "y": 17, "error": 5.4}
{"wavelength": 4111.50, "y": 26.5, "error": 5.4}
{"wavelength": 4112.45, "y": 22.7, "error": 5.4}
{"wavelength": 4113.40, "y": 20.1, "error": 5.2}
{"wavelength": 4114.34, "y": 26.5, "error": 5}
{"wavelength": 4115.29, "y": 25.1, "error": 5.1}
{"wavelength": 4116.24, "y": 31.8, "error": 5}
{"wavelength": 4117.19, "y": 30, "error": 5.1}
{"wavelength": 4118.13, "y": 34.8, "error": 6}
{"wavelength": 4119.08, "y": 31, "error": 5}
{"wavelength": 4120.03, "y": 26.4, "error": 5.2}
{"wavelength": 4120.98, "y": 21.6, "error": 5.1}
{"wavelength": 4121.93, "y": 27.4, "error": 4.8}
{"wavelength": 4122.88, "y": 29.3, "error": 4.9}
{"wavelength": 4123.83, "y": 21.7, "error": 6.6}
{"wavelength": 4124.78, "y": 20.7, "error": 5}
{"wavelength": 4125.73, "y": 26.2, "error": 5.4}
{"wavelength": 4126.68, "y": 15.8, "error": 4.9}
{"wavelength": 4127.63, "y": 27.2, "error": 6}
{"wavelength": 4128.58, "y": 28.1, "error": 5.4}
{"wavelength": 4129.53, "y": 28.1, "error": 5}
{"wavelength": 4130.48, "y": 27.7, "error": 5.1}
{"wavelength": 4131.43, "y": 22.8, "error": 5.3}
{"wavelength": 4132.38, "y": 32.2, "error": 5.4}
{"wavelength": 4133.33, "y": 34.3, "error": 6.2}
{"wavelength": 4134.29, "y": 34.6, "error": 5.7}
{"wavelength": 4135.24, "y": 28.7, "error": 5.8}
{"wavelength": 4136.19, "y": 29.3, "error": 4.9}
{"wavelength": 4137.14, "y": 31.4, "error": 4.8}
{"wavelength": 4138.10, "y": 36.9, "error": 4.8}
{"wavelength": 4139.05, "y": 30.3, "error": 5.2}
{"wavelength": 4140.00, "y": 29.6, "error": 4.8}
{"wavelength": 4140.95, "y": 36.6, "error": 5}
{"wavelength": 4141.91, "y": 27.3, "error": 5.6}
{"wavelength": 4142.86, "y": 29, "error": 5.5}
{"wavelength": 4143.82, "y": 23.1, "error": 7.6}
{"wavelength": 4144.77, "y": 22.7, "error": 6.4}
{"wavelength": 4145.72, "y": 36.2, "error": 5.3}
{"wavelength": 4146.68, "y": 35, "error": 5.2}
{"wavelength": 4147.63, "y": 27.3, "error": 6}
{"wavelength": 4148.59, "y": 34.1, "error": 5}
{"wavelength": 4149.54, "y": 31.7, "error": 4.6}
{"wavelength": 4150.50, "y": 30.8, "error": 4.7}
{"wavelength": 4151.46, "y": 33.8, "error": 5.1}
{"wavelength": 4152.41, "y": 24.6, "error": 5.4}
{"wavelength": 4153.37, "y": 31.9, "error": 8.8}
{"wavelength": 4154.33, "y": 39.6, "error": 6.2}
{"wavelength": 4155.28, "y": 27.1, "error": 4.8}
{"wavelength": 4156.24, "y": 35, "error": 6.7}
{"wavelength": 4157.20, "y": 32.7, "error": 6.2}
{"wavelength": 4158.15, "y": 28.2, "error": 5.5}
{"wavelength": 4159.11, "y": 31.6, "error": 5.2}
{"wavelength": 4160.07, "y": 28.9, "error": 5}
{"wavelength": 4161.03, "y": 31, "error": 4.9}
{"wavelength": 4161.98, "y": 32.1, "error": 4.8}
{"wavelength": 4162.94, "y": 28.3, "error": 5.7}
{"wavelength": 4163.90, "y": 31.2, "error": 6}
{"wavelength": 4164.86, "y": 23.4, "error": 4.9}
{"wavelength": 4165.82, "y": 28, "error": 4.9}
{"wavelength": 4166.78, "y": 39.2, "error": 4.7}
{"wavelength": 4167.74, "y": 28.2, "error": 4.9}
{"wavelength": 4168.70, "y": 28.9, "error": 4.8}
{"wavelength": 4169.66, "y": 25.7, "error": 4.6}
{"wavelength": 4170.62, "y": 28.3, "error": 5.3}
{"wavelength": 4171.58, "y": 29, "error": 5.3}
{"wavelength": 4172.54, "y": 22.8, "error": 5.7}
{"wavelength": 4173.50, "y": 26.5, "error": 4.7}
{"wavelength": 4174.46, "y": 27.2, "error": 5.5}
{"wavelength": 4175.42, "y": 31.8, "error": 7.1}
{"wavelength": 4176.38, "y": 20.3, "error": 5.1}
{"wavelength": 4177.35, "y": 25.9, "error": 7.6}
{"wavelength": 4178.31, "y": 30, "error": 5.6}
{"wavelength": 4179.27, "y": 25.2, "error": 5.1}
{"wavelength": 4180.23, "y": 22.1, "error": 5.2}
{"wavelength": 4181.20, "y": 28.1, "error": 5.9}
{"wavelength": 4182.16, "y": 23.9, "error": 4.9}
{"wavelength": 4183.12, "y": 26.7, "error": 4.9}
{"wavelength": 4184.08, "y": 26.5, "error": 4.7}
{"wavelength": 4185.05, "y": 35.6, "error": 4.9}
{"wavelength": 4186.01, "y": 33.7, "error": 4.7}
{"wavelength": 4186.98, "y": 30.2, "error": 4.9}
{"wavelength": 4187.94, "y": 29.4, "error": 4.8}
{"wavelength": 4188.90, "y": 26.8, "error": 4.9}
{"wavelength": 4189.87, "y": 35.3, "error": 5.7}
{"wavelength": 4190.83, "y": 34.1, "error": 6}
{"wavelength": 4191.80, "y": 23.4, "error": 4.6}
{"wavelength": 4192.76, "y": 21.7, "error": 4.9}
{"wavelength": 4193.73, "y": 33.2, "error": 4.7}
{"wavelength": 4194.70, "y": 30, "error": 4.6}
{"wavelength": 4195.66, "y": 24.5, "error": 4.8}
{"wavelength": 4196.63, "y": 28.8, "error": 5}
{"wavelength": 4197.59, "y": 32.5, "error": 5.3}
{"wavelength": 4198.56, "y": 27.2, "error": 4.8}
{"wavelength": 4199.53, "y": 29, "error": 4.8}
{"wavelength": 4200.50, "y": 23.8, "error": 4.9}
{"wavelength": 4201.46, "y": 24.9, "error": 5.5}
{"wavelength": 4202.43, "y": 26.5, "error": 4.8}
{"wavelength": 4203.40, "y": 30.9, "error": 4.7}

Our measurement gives 5.04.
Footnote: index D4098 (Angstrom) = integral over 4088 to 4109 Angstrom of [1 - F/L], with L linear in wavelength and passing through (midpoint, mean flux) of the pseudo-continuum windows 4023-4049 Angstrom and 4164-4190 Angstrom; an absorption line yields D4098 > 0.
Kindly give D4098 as 2.5 Angstrom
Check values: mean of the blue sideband 27.6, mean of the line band 24.4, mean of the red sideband 28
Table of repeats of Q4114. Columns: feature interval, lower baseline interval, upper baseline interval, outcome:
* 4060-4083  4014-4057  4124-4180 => 0.2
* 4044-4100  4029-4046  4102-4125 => -4.0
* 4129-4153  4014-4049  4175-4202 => -2.0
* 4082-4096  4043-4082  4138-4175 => 0.8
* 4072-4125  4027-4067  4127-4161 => 5.8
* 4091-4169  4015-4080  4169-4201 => 1.6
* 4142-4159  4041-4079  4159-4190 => -1.3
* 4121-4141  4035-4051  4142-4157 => 1.5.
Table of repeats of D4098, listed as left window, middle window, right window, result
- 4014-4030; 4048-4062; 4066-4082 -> -0.3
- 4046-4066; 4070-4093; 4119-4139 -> -0.3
